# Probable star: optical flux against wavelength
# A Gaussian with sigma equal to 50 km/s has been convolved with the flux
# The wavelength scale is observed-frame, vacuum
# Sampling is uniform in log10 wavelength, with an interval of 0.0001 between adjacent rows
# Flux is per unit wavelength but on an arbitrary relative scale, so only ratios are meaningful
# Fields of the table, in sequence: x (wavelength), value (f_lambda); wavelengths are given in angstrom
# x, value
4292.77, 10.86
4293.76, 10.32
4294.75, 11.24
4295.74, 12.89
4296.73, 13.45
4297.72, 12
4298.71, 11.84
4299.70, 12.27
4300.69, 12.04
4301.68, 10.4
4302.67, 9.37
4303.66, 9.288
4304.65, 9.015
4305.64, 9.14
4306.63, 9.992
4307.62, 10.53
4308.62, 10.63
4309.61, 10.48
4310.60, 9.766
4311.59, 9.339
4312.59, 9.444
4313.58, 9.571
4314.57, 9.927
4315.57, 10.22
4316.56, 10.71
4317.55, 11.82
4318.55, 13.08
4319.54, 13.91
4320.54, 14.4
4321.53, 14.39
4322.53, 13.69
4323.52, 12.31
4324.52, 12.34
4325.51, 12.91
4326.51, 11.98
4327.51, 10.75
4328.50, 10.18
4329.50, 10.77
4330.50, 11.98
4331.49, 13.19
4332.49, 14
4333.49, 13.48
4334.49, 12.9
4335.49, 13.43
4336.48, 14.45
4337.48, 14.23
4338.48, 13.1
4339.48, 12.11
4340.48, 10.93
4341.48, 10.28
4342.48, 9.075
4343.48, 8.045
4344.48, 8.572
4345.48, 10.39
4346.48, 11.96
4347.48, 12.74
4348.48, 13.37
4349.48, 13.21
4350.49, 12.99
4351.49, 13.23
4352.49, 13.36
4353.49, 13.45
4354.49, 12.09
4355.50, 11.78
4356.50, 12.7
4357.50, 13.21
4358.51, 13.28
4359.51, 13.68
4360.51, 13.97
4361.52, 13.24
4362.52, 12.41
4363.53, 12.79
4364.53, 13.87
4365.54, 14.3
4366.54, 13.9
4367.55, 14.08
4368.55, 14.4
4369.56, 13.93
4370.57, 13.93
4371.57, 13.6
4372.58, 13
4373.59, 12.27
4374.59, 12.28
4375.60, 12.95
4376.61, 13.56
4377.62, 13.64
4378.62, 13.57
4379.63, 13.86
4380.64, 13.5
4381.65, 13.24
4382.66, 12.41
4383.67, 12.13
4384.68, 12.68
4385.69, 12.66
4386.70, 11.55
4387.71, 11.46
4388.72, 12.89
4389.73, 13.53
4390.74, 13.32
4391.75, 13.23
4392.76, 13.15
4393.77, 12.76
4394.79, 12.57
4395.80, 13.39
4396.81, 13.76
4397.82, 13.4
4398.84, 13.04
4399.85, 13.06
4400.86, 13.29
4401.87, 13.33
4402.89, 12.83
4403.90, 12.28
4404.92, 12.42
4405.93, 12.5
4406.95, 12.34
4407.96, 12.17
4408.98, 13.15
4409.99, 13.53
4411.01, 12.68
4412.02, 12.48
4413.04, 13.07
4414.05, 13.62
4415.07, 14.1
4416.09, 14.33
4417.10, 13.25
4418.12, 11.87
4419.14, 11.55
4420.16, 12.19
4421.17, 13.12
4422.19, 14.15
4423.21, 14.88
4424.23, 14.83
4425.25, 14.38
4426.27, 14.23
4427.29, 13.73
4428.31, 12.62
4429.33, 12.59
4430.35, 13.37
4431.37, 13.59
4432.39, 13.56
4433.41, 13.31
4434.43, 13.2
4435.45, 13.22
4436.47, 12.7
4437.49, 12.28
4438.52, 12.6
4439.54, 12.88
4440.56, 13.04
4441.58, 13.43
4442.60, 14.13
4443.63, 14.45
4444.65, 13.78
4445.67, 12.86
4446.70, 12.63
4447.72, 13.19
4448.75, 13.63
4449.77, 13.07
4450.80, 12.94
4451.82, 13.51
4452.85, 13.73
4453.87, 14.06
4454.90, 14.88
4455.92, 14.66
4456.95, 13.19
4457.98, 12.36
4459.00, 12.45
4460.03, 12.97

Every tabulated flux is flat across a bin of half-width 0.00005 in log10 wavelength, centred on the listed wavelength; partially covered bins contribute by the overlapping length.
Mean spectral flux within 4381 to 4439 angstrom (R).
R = 13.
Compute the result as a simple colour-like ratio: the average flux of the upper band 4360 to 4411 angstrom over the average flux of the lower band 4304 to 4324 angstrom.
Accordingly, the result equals 1.2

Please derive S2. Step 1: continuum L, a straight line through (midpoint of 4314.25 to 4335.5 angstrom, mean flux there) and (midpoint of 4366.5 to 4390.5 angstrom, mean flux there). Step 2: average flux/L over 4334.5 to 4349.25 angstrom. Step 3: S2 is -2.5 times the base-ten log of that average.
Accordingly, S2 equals 0.08 mag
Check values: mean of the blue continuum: 12.4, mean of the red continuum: 13.1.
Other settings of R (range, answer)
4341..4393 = 12.7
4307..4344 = 11.7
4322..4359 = 12.2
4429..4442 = 13.1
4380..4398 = 12.9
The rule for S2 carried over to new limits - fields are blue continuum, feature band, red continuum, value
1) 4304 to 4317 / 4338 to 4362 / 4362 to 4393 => -0.02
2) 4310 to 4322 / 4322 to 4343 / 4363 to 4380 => -0.03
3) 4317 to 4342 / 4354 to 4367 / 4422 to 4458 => -0.02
